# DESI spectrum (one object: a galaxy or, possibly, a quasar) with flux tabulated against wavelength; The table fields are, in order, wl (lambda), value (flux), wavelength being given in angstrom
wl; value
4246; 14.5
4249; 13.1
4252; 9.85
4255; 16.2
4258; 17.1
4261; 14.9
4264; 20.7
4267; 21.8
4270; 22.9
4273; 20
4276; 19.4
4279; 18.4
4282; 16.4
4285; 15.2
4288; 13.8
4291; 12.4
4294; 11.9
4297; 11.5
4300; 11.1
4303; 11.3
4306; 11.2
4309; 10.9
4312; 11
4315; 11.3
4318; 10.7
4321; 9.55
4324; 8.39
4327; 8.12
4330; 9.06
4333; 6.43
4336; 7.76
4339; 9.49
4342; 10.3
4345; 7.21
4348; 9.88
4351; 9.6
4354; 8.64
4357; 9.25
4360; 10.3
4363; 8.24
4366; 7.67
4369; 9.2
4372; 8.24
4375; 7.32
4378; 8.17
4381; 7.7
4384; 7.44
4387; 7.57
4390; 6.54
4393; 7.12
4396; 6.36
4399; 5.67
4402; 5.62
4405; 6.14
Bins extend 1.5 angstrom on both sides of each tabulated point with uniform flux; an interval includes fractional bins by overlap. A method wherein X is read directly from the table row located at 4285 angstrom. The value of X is 15.2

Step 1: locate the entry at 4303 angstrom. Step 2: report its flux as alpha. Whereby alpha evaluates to 11.3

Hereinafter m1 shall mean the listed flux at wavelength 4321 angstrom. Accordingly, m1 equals 9.55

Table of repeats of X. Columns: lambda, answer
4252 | 9.85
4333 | 6.43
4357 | 9.25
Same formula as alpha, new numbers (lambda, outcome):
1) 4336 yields 7.76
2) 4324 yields 8.39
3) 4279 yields 18.4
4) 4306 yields 11.2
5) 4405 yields 6.14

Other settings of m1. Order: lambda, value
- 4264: 20.7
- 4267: 21.8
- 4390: 6.54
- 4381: 7.7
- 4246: 14.5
